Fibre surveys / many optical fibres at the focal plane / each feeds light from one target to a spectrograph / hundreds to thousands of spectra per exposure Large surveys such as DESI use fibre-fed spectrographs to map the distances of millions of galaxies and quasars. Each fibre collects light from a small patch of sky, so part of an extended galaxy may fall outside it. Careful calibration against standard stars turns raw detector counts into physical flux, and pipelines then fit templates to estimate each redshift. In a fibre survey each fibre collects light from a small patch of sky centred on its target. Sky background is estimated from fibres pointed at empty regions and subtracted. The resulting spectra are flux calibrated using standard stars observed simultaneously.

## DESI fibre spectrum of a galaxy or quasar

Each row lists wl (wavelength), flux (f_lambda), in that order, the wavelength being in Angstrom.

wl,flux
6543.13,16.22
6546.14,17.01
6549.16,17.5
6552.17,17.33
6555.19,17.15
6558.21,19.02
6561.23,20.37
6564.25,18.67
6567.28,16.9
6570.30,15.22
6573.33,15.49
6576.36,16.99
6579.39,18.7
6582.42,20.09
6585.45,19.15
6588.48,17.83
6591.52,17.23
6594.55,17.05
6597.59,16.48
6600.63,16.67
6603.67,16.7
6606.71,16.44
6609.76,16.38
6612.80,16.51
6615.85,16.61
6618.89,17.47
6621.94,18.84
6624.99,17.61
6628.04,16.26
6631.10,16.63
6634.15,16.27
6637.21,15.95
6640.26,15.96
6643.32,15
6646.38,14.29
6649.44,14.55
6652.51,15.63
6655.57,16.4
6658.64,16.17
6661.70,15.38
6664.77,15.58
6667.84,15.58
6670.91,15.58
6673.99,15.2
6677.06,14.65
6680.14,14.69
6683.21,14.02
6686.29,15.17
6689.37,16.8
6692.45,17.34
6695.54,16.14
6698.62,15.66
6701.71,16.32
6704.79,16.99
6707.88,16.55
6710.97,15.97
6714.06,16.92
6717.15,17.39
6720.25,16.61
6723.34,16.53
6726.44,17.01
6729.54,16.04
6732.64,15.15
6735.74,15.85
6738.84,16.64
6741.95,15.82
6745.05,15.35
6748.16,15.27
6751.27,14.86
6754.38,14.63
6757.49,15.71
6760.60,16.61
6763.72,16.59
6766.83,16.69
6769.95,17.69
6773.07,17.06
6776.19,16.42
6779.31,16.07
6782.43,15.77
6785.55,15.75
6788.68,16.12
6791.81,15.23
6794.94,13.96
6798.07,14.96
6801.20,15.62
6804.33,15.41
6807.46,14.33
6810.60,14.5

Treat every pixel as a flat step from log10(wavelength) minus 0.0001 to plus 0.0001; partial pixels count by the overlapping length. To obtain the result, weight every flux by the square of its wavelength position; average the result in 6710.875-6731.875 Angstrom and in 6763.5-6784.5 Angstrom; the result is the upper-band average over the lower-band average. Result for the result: 1.0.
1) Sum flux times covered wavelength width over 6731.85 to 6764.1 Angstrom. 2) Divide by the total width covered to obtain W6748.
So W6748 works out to 15.7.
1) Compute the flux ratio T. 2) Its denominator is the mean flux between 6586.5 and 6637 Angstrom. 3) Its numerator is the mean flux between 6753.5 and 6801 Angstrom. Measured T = 0.9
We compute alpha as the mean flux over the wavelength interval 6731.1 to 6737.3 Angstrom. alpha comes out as 15.5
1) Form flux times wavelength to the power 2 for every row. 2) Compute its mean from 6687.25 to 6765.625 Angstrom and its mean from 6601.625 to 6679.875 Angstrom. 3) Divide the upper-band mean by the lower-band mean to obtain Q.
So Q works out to 1.0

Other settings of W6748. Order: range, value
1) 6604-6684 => 15.9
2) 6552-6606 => 17.6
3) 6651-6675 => 15.7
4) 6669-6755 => 15.9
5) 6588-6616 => 16.8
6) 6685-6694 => 16.5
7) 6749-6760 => 15.2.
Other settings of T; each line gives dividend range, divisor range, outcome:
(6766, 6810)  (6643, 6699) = 1.02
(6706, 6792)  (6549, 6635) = 0.93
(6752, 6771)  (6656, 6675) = 1.04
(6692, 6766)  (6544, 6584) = 0.91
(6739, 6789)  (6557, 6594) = 0.89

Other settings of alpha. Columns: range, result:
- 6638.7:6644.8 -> 15.5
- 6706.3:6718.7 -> 16.7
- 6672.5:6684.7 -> 14.6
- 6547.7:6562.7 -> 18.3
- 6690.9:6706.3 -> 16.5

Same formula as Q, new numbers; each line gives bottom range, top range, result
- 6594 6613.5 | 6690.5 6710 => 1.02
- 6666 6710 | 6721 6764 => 1.02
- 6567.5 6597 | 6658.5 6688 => 0.89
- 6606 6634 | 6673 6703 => 0.94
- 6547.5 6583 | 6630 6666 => 0.91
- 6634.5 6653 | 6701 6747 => 1.10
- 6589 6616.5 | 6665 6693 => 0.94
